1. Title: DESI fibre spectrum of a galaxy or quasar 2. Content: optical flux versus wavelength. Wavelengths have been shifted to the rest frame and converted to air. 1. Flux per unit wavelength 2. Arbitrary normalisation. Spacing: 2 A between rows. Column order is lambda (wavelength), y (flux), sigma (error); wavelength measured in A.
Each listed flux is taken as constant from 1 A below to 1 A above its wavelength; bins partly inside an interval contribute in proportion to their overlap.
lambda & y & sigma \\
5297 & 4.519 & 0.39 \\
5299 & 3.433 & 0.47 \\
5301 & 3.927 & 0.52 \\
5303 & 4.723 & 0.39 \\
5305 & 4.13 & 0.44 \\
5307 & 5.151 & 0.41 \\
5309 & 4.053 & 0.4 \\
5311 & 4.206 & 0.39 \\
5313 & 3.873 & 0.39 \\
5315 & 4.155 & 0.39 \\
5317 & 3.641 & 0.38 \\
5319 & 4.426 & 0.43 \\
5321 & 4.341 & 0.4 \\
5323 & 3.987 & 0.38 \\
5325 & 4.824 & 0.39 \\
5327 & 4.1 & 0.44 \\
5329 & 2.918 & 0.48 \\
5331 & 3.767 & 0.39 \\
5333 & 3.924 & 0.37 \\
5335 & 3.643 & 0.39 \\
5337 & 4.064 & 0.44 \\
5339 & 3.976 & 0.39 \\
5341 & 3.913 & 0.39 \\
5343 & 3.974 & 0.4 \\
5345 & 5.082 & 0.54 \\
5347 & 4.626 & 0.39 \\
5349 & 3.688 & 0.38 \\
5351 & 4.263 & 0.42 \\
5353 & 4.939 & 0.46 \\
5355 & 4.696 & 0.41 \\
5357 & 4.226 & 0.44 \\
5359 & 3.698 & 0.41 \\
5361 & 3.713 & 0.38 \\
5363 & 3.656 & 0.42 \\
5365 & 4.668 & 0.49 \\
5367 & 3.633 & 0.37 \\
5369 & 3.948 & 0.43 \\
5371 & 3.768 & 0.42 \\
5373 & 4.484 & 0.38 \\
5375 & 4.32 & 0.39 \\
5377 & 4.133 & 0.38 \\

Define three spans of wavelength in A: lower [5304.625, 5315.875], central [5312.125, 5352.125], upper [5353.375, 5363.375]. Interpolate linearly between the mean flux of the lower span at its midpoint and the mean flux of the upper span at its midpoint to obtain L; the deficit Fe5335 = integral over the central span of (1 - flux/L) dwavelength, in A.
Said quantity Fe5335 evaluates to 1.1 A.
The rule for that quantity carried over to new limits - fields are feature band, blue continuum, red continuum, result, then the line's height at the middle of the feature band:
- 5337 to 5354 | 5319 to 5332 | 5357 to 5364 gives -1.84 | 3.88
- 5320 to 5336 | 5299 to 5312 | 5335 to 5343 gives 0.48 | 4.06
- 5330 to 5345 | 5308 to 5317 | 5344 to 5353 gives 1.26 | 4.34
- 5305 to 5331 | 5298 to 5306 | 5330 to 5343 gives -0.96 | 3.98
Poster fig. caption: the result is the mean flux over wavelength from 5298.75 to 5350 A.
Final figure 4.11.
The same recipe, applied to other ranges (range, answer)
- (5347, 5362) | 4.2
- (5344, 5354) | 4.52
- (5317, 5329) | 4.16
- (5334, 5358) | 4.26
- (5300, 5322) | 4.24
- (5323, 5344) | 3.91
